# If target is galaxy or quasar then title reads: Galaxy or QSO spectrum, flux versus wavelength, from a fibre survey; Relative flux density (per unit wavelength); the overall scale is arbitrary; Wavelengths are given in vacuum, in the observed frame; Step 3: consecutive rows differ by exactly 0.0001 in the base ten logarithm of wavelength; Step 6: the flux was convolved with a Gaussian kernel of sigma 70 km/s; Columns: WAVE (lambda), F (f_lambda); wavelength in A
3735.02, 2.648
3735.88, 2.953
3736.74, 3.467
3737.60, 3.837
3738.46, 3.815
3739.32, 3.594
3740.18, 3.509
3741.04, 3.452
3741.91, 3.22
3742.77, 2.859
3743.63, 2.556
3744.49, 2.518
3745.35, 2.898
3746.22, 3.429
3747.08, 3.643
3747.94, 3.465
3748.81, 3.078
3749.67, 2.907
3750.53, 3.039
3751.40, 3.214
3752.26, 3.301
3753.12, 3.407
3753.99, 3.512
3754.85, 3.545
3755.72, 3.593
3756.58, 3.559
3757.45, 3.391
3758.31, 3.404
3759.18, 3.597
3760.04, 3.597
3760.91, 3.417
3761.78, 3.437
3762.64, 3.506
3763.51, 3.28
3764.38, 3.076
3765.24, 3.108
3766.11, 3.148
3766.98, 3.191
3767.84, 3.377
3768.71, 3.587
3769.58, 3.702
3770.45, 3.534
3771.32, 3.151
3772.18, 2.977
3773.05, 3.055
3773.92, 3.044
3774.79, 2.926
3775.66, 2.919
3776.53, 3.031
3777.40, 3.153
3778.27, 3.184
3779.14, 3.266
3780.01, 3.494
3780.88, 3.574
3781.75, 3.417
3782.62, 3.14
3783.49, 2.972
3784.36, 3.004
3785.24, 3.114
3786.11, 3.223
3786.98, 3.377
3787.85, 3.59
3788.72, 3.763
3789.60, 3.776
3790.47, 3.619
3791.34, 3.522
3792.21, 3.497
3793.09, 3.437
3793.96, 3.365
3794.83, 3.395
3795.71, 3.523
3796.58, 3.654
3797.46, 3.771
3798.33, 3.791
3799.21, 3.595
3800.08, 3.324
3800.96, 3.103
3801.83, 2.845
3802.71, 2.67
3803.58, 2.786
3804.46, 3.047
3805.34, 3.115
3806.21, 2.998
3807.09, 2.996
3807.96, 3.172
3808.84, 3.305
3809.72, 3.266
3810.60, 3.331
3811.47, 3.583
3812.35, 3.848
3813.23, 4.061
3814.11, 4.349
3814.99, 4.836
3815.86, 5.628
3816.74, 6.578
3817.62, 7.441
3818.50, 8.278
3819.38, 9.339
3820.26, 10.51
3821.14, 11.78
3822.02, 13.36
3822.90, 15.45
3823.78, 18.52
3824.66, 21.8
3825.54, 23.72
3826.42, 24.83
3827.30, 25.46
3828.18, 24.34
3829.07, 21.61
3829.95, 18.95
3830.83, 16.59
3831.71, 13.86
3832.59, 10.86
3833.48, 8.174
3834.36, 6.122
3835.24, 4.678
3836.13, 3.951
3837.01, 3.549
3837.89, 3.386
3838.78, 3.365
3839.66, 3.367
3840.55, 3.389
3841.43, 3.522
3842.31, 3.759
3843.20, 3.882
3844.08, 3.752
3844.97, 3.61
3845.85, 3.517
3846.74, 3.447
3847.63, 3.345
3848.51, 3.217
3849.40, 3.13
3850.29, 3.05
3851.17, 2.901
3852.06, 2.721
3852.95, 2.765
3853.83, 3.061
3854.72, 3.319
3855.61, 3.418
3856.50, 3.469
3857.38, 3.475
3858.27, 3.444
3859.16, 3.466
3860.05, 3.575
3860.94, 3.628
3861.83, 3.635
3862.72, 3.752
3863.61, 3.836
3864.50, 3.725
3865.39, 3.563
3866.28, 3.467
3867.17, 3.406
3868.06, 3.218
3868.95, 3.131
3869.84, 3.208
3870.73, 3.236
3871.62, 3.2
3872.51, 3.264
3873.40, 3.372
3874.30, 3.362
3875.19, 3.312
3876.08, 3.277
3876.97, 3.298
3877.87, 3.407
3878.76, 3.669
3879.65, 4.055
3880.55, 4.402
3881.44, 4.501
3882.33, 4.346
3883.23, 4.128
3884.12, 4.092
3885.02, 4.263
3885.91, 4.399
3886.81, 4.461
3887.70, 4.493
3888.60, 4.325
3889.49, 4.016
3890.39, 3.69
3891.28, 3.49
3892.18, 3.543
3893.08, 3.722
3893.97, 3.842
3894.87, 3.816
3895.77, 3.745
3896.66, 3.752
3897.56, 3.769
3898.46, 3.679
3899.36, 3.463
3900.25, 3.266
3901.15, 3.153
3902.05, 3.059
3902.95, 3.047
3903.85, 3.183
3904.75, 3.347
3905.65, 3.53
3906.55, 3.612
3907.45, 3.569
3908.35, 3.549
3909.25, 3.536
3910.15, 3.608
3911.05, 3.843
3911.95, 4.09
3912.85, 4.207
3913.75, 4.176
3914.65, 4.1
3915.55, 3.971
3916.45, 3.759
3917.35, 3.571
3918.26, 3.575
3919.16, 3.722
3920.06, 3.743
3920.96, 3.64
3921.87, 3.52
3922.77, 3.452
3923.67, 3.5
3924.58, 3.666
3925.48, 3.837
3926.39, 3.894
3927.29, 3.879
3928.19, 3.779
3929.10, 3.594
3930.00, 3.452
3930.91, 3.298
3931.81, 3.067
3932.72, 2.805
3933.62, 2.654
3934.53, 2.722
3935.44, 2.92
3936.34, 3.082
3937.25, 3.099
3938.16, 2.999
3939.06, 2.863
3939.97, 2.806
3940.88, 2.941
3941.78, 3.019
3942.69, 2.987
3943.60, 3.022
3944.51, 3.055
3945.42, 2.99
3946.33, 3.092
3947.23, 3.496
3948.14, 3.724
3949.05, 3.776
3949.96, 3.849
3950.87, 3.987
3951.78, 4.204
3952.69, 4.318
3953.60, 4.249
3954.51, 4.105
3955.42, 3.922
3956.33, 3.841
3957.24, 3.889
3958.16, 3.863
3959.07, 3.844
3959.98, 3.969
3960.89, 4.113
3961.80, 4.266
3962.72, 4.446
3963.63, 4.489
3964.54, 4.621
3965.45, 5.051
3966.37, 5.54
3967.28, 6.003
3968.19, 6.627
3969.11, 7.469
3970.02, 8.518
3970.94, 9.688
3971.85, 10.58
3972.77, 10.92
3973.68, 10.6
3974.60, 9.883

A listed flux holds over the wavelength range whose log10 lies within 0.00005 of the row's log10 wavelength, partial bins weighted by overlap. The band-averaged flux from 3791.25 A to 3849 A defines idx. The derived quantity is 7.25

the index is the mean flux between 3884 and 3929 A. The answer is 3.73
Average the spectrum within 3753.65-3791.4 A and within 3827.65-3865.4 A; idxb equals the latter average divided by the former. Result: 1.7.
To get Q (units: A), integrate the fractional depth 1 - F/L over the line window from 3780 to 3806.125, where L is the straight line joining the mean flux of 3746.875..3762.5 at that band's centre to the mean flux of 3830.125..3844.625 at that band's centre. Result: 7.5 A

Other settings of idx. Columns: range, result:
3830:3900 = 4.17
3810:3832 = 12.8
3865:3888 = 3.71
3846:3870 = 3.35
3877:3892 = 4.07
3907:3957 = 3.53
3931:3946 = 2.95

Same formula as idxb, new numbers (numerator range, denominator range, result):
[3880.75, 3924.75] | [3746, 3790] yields 1.14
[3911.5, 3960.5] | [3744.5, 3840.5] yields 0.63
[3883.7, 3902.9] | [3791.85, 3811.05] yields 1.16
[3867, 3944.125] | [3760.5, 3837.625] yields 0.57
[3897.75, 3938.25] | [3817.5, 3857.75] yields 0.40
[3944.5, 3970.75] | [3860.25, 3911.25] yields 1.24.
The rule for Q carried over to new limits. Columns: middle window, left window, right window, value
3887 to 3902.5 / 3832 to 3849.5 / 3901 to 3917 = 0.39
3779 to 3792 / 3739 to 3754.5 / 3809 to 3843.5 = 6.17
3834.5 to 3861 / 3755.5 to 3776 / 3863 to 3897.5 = 1.10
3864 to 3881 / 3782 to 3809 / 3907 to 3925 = 0.62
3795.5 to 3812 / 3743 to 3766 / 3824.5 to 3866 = 6.40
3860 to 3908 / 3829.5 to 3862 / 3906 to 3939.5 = 6.31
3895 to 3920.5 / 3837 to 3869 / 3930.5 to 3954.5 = -2.26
